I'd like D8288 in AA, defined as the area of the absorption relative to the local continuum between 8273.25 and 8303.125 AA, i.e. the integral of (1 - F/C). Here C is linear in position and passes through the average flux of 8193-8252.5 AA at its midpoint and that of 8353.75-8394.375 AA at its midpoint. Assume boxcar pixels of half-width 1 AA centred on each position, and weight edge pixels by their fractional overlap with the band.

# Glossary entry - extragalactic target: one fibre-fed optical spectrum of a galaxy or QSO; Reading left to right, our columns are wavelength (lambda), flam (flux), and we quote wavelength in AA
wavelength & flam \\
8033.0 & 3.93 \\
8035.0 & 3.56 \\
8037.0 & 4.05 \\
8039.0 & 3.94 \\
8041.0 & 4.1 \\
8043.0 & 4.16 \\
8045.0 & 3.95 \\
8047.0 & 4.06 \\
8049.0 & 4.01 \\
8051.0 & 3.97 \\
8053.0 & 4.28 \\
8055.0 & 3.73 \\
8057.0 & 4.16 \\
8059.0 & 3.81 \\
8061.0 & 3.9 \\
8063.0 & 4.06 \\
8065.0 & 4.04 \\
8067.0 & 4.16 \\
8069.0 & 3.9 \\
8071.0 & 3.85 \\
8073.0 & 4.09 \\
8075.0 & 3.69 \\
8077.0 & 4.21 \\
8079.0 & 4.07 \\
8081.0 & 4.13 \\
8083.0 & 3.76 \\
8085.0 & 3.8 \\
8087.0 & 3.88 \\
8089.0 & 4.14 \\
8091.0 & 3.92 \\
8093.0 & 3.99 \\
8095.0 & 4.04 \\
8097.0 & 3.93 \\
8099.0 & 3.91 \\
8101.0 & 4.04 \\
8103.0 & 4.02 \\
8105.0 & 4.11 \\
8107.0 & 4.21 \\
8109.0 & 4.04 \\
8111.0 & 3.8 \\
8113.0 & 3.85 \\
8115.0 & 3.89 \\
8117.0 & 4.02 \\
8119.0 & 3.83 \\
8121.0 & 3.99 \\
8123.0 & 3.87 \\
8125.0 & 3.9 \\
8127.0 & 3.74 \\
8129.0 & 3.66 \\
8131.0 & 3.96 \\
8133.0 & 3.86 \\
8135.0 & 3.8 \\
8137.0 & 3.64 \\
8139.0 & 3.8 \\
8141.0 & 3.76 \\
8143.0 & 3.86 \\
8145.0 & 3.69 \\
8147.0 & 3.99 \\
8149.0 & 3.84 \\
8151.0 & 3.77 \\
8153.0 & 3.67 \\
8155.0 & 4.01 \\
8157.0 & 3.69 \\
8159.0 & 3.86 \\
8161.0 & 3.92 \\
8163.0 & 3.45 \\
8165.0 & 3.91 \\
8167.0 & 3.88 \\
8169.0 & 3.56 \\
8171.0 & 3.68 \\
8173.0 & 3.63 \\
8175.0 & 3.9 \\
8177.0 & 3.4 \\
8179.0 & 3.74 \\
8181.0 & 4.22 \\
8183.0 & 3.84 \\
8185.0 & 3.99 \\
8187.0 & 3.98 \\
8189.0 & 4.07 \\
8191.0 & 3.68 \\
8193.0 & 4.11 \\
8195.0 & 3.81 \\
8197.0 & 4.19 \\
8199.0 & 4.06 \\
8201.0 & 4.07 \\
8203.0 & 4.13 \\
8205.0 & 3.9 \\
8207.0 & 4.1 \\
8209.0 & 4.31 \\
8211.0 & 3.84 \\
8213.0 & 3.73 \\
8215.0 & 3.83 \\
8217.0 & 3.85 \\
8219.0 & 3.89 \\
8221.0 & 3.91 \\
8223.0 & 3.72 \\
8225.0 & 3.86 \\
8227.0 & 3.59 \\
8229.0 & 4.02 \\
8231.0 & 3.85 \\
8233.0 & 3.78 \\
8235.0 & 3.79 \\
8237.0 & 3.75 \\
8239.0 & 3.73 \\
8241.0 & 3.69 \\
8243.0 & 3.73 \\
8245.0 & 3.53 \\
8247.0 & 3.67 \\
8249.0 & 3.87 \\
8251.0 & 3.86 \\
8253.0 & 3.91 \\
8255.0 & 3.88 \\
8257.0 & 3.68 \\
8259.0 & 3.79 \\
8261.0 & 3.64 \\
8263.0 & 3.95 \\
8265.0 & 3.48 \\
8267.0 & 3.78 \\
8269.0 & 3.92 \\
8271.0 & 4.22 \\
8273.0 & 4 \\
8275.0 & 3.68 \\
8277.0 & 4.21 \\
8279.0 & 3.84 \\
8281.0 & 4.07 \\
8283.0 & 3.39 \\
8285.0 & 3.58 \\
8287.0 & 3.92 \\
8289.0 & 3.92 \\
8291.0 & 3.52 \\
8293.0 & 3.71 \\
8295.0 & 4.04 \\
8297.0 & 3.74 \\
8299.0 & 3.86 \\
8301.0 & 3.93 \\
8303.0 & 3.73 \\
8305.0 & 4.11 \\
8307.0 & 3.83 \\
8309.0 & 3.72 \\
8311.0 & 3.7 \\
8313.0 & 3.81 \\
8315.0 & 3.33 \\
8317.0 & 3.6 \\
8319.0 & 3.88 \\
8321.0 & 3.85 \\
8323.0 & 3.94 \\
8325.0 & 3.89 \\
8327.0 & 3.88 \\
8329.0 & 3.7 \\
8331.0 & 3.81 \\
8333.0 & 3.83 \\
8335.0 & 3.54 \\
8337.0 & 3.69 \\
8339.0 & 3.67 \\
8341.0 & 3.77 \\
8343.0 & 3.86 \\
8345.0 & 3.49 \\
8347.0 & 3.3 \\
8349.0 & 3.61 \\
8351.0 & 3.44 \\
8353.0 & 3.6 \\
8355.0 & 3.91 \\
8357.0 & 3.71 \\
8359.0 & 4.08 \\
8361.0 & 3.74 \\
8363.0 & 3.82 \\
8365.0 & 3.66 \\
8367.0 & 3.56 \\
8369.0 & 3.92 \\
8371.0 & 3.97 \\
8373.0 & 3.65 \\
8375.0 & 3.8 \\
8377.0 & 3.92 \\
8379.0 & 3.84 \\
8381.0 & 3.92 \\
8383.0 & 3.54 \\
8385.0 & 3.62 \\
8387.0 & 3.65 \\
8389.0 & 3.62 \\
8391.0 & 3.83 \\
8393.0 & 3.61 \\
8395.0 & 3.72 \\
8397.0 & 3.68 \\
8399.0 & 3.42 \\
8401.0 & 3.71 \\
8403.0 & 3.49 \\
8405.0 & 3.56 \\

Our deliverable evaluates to 0.1 AA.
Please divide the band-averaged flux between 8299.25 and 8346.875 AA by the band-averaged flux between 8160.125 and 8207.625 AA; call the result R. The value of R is 0.97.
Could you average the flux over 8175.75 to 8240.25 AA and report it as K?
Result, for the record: 3.9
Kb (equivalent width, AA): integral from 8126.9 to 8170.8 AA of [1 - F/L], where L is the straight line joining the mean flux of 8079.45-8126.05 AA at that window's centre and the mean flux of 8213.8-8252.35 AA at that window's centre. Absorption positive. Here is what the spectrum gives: 1.3 AA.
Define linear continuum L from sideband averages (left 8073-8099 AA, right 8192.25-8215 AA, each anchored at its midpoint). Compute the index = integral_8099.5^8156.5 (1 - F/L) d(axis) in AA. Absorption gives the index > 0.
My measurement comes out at 1.5 AA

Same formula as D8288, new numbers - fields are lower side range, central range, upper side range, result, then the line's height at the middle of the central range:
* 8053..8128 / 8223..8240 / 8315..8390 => 0.2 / 3.84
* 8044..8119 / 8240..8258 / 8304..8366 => 0.3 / 3.82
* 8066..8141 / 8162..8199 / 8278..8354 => 0.2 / 3.86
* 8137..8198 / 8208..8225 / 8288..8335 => -0.3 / 3.81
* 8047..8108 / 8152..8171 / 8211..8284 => 0.7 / 3.9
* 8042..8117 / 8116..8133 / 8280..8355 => 0.3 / 3.94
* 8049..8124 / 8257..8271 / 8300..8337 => 0.1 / 3.83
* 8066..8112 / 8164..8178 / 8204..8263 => 0.7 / 3.89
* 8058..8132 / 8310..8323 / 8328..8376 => 0.1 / 3.75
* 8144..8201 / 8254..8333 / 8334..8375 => -1.2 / 3.75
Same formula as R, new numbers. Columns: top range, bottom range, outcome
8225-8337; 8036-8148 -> 0.96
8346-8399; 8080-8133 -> 0.94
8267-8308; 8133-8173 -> 1.02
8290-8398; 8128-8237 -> 0.97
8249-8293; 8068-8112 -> 0.96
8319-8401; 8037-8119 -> 0.93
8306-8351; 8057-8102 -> 0.93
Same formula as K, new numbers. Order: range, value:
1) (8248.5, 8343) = 3.8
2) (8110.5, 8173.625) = 3.81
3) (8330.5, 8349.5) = 3.65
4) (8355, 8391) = 3.77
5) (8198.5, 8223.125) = 3.96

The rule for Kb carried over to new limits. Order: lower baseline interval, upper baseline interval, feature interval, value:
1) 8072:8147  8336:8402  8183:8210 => -1.2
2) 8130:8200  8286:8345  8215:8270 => 0.3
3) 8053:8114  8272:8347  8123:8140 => 0.6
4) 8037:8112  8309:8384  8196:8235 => -0.6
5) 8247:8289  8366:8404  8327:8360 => 0.5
